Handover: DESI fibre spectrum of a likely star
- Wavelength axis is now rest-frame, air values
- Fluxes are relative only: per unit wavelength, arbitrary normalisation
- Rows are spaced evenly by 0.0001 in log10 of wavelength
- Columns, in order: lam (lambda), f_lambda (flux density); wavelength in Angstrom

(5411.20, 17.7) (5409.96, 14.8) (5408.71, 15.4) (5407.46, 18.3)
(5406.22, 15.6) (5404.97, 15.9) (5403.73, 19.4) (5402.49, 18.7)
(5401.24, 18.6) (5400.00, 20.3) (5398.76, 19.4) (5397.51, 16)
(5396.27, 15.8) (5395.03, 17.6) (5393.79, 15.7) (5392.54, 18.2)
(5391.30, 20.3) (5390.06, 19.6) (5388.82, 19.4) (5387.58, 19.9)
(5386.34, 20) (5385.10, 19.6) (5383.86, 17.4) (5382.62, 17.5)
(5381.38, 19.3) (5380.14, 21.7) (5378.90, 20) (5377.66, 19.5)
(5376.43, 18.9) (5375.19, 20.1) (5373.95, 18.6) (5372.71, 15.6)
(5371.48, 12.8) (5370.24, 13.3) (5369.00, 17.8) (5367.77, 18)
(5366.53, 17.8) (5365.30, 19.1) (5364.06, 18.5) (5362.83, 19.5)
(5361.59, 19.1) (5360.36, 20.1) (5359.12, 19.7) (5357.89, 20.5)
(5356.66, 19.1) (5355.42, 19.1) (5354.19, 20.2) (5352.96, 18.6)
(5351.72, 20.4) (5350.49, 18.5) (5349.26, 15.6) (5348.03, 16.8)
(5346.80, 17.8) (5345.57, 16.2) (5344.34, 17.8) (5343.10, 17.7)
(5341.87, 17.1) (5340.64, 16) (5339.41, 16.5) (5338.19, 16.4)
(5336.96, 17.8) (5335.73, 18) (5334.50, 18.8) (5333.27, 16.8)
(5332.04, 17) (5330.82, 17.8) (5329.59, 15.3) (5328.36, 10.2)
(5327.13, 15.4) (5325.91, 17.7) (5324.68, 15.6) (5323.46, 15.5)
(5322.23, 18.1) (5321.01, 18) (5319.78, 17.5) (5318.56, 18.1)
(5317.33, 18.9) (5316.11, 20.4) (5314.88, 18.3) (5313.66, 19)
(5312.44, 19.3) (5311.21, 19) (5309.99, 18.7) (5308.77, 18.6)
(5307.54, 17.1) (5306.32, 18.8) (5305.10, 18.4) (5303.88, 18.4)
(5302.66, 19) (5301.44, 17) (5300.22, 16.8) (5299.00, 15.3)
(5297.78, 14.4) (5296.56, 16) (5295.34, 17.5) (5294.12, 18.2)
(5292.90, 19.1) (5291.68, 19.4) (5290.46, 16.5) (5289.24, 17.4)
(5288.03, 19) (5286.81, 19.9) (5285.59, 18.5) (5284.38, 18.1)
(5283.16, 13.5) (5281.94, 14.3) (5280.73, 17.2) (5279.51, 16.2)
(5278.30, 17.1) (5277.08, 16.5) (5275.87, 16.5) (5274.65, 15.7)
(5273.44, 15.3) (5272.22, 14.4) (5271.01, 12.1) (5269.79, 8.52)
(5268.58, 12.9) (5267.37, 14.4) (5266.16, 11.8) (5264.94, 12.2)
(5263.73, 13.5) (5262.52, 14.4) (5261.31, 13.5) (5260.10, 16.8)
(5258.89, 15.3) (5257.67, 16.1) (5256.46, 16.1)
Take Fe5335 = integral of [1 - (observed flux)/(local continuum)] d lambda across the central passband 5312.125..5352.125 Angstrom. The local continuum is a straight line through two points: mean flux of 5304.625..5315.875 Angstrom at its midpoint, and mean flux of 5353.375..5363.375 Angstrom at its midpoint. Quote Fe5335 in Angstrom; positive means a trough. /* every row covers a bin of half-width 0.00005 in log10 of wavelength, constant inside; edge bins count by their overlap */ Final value 3.85 Angstrom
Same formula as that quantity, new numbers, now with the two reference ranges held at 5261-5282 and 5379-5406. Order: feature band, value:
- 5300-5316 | -3.0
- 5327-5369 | -1.9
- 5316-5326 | -1.0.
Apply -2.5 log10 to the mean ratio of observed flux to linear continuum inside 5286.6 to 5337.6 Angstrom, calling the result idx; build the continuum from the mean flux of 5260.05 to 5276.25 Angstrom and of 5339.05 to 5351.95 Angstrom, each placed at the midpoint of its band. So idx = -0.13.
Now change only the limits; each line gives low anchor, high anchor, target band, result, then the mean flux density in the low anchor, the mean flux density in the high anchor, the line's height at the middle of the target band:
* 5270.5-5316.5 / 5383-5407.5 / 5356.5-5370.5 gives -0.04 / 17.3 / 18.3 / 18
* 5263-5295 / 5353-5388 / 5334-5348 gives 0.03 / 15.7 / 18.7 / 17.7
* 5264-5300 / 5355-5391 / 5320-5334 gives 0.07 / 15.8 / 18.7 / 17.2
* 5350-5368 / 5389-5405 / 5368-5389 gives 0.02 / 19.2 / 18.2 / 18.7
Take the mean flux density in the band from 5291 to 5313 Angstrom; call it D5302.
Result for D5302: 17.8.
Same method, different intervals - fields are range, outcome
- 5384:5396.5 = 18.7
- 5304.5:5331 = 17.5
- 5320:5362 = 17.5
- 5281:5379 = 17.7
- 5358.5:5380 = 18.2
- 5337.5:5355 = 17.6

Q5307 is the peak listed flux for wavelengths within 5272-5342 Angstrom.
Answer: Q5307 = 20.4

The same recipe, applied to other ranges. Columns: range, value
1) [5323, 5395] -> 21.7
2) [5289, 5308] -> 19.4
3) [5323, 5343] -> 18.8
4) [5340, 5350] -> 17.8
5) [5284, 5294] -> 19.9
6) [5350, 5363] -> 20.5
